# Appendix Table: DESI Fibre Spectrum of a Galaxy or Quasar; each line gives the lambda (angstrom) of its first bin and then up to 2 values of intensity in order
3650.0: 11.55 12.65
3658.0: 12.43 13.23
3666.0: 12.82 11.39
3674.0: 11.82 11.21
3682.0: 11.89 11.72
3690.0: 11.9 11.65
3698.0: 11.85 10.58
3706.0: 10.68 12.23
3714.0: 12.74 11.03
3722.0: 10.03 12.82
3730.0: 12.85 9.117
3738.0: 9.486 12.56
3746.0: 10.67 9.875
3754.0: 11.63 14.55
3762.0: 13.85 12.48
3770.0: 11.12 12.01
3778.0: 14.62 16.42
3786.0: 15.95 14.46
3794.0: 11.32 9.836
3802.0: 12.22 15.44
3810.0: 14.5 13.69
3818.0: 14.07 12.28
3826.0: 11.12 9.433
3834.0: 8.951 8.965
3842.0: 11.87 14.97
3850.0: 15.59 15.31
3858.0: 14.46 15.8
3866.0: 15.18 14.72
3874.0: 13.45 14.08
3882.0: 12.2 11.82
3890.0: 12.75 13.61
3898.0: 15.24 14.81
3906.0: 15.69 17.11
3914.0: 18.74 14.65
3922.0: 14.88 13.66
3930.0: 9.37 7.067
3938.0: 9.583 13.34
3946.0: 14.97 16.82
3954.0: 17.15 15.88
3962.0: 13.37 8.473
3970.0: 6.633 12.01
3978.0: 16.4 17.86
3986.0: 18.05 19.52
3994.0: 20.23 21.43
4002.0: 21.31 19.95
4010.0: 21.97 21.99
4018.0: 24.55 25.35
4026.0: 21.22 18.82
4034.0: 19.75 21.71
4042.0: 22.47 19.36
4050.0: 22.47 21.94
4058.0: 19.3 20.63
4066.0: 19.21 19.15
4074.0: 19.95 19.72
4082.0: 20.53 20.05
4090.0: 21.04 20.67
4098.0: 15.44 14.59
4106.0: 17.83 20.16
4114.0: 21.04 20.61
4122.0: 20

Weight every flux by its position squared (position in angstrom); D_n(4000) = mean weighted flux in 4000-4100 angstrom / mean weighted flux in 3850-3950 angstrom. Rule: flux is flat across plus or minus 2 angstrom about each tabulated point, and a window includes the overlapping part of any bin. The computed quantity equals 1.60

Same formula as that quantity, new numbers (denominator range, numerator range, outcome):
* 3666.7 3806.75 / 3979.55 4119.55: 1.97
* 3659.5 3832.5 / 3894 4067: 1.60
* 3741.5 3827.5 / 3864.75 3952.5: 1.14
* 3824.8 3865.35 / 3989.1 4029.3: 1.85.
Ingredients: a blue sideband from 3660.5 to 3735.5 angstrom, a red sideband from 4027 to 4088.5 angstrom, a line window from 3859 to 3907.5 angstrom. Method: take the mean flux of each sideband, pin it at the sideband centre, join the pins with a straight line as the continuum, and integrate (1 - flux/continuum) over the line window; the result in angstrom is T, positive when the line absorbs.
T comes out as 6.1 angstrom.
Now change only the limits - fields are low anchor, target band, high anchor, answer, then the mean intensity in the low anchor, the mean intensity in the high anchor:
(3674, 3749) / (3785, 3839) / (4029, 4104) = 5.63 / 11.4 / 19.8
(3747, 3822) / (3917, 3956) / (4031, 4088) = 9.26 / 13.2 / 20.4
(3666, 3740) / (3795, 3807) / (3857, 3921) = 0.90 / 11.4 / 14.7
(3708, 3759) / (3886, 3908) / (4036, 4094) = 2.43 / 11.4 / 20.5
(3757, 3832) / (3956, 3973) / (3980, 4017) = 7.09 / 13.1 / 20.4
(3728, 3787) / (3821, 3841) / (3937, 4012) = 5.18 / 12.4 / 16.1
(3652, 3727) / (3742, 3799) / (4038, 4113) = 2.85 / 11.8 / 19.8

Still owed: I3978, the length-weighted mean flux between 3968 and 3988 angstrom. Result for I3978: 14.2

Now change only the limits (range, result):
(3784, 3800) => 12.9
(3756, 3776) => 12.8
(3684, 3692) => 11.8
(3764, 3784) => 13.3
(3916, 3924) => 14.8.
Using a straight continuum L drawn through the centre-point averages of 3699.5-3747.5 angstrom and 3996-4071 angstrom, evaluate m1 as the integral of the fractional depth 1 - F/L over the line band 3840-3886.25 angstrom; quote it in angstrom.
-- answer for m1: 4.4 angstrom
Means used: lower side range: 11.2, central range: 14.2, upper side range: 21.2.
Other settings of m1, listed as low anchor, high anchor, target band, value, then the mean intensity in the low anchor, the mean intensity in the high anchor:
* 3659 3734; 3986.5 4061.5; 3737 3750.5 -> 2.4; 11.7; 21.2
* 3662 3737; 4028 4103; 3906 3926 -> 0.6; 11.6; 19.9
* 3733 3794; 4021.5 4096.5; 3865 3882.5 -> 1.8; 12.6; 20.6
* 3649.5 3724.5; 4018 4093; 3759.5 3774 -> 1.3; 11.8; 20.8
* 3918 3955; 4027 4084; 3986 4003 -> -3.8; 13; 20.4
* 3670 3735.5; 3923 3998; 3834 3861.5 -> -0.7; 11.5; 14.1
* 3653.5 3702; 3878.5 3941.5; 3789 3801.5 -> 1.0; 12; 13.4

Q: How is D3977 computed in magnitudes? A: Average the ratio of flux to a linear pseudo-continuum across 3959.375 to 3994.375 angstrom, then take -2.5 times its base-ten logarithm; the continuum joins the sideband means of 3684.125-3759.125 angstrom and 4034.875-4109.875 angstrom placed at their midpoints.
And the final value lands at 0.21 mag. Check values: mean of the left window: 11.4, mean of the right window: 19.8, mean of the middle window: 14.5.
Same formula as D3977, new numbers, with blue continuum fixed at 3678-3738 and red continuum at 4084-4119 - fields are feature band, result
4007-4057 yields -0.225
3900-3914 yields -0.070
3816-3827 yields 0.082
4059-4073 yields -0.077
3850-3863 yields -0.068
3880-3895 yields 0.188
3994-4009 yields -0.218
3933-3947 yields 0.375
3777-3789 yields -0.212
